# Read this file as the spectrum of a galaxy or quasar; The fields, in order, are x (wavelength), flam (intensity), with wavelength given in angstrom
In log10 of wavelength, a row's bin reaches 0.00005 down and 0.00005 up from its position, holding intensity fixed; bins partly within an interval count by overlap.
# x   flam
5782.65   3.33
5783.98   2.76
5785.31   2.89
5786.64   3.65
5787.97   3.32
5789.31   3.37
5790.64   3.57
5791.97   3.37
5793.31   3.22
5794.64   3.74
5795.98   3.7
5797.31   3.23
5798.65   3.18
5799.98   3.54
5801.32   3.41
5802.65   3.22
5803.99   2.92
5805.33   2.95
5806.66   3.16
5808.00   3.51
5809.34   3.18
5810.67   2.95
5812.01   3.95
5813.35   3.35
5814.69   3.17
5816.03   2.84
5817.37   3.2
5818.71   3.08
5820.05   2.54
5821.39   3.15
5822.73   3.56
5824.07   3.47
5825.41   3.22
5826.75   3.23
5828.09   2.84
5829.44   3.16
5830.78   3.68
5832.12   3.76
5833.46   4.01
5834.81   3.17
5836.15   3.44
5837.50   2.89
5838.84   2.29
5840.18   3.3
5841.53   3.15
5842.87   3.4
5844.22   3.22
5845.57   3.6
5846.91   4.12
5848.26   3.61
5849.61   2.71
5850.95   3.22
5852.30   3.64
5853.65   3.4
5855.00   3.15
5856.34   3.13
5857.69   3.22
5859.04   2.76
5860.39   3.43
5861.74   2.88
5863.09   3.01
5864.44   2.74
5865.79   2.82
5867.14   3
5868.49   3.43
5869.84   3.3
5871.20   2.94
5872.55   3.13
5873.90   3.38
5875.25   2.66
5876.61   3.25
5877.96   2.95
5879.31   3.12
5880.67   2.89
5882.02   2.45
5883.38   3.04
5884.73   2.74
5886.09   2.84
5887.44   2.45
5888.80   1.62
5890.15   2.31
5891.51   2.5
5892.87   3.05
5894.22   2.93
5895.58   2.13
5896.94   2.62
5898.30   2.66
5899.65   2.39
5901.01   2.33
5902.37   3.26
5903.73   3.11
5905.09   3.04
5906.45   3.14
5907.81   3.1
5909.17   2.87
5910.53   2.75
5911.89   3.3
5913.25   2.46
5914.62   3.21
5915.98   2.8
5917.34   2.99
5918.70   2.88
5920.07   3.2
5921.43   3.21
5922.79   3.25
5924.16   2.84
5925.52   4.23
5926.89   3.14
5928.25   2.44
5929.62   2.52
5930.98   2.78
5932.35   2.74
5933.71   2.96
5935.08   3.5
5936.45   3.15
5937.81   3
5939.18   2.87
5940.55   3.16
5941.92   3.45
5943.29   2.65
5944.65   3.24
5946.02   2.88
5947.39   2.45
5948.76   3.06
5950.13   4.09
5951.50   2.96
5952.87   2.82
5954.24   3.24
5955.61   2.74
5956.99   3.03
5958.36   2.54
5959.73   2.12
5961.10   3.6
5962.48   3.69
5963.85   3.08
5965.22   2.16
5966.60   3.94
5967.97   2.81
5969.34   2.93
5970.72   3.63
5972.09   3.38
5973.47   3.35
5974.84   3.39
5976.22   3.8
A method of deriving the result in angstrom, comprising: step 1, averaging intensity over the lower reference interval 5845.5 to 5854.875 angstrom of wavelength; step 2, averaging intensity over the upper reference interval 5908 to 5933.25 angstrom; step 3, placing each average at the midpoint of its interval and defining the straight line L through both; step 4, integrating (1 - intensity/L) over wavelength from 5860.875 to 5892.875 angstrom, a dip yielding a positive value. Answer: 4.1 angstrom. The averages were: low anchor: 3.44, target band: 2.85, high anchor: 2.98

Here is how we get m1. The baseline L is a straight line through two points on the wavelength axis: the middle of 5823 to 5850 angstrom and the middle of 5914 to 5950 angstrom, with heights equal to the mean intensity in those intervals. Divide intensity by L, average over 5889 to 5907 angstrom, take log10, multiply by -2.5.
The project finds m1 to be 0.16 mag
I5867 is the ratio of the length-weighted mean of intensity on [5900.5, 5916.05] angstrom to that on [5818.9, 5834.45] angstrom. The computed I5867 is 0.89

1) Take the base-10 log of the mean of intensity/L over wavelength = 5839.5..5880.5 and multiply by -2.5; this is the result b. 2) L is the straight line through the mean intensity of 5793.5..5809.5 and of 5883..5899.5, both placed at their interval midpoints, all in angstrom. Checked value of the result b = -0.131 mag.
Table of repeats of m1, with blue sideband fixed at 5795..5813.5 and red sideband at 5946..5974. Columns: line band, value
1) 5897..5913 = 0.10 mag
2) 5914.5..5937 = 0.03 mag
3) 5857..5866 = 0.08 mag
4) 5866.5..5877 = 0.03 mag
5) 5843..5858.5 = -0.04 mag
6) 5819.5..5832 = 0.01 mag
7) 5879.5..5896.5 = 0.22 mag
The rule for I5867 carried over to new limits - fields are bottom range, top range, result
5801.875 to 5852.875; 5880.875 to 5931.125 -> 0.87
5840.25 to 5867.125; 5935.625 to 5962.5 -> 0.94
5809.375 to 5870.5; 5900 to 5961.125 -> 0.93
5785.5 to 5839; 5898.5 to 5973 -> 0.92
